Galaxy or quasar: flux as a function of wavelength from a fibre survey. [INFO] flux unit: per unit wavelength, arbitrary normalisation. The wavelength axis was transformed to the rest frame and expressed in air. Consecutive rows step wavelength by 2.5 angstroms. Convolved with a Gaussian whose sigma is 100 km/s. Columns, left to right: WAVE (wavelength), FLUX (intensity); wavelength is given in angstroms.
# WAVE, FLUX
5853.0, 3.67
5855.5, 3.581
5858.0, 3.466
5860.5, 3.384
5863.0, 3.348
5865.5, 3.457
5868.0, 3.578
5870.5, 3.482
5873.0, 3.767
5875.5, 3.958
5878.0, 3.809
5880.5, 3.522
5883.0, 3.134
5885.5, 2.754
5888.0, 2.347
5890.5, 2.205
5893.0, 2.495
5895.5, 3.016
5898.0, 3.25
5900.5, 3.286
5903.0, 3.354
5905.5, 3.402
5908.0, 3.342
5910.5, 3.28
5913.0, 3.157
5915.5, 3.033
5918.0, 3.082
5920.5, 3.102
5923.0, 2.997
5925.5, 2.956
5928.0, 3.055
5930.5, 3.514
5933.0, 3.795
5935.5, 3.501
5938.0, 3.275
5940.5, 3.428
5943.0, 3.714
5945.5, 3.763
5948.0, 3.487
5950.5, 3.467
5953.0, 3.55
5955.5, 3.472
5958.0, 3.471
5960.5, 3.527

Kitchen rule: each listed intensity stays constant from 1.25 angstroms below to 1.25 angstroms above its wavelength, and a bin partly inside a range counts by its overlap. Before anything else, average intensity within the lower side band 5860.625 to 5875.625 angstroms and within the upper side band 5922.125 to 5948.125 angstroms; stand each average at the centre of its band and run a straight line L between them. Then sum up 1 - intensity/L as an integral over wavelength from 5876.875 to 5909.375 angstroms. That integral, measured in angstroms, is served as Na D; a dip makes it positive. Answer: 4.01 angstroms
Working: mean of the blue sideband 3.56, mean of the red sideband 3.41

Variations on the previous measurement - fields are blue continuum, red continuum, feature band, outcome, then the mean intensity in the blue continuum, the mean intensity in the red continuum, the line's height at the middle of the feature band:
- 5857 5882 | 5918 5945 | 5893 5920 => 1.9 angstroms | 3.57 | 3.33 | 3.43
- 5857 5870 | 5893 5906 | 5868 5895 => 1.3 angstroms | 3.45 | 3.18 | 3.31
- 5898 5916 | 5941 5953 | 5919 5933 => 1.0 angstroms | 3.27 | 3.59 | 3.42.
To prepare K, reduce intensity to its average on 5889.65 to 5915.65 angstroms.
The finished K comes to 3.09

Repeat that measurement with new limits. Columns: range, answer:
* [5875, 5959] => 3.26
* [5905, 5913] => 3.31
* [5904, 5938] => 3.25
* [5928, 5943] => 3.48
